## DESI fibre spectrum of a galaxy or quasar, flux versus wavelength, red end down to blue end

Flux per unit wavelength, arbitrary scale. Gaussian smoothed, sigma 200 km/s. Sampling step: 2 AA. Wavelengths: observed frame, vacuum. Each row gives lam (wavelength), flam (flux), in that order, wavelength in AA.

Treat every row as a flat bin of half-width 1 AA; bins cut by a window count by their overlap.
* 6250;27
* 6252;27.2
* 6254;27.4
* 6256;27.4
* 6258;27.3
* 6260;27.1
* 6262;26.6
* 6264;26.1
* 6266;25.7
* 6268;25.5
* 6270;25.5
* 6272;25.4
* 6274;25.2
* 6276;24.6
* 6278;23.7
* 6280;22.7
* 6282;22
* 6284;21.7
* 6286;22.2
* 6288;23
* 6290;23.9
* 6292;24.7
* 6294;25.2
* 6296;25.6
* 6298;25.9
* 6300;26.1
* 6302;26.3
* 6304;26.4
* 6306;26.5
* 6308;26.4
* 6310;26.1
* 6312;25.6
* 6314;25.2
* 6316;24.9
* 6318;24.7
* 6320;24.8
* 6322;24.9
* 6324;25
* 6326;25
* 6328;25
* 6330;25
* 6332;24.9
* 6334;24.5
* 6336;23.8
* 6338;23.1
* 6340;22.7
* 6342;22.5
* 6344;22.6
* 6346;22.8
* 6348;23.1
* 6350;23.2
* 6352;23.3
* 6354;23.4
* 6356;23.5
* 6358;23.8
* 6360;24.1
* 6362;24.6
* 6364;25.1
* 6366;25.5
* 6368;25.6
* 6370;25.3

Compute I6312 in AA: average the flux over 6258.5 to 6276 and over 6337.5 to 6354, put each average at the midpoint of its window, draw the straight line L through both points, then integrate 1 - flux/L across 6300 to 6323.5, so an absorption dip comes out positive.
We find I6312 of -1.38 AA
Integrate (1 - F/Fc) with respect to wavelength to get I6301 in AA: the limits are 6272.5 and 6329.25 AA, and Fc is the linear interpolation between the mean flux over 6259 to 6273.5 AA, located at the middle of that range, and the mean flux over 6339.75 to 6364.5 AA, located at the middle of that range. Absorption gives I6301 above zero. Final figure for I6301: 0.3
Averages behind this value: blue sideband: 26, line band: 24.8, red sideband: 23.4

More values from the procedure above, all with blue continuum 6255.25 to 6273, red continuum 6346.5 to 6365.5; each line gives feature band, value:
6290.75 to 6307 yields -0.3 AA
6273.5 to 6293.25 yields 1.8 AA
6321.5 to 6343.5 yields 0.2 AA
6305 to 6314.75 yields -0.4 AA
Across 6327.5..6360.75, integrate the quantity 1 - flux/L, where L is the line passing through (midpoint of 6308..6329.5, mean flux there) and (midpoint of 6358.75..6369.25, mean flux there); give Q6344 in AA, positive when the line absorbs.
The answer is 2.0 AA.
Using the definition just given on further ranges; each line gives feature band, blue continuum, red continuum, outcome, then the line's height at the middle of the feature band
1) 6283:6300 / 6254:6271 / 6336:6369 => 0.94 AA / 25.6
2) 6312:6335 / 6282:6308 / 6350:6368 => -0.41 AA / 24.5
